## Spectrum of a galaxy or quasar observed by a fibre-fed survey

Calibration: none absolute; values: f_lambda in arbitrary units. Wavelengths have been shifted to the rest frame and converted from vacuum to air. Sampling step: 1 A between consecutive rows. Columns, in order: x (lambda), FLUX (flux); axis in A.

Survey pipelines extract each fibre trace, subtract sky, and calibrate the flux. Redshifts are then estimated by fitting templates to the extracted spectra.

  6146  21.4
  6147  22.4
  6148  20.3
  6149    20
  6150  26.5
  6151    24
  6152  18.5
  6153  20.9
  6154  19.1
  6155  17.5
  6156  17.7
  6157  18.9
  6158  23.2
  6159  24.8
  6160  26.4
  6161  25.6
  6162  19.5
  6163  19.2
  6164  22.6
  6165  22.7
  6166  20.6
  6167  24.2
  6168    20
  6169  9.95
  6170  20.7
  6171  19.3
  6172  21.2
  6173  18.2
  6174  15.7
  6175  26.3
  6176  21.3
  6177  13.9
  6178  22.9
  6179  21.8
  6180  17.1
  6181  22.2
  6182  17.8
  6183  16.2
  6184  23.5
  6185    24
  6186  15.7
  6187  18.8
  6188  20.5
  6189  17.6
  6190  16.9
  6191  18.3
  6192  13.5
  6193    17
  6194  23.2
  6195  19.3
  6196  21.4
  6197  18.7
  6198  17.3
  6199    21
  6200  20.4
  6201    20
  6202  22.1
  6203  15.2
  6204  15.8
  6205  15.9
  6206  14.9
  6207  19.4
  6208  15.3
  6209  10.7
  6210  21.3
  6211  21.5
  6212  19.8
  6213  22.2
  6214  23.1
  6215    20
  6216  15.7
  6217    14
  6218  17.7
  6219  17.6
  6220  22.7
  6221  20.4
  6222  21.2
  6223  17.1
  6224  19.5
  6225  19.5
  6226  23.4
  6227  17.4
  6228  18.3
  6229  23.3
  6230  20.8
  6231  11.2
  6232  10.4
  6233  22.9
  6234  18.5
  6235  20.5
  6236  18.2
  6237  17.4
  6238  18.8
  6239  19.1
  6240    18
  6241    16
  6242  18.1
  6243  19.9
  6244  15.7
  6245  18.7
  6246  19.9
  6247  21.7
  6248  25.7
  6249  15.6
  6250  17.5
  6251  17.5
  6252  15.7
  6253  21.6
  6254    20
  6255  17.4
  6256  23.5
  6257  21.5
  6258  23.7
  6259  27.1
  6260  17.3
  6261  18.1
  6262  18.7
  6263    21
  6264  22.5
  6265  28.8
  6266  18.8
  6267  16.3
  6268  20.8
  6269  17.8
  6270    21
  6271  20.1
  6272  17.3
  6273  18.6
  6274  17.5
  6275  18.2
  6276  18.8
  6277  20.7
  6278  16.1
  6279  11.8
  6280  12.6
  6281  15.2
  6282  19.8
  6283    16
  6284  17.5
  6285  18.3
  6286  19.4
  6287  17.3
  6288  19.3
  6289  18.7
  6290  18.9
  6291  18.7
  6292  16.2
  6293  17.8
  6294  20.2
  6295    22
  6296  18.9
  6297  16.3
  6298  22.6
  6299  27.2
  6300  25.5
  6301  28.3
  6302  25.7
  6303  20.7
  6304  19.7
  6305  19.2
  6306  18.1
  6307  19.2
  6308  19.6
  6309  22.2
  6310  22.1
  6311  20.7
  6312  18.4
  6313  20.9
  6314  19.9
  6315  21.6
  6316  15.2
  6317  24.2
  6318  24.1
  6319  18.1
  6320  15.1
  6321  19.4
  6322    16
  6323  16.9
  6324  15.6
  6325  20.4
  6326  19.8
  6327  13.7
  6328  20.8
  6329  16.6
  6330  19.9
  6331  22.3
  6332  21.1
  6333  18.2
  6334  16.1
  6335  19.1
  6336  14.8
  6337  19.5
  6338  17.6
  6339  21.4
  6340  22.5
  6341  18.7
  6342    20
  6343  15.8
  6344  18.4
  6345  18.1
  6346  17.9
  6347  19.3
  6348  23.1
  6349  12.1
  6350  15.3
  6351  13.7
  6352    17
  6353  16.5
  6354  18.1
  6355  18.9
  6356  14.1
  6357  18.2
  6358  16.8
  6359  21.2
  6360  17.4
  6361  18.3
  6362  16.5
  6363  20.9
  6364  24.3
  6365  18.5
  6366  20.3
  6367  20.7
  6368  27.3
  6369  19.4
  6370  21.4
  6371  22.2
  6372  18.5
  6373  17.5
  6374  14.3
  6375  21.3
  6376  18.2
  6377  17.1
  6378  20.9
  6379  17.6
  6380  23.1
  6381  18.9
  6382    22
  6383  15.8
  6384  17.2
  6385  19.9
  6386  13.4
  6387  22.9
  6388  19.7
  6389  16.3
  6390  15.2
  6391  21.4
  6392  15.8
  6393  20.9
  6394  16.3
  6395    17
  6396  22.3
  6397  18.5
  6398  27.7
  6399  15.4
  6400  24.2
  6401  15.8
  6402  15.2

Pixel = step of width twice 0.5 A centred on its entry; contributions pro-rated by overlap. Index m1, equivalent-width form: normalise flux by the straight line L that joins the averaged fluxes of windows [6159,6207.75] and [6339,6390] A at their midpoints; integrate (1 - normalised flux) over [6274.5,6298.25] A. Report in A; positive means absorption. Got 1.4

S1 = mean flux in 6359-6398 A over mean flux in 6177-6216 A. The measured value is 1.02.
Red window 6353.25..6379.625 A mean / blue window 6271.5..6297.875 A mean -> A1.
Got 1.08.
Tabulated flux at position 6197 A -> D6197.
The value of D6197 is 18.7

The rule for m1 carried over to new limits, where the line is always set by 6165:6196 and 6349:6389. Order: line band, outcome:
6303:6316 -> -0.7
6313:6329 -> 0.1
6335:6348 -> 0.0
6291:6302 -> -1.5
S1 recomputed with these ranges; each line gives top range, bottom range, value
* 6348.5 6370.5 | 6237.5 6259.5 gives 0.94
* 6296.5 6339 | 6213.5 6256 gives 1.05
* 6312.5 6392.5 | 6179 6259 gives 0.99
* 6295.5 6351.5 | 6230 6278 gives 1.01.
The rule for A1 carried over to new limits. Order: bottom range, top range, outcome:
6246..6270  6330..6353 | 0.90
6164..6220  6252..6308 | 1.04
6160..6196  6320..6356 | 0.91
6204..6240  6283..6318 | 1.10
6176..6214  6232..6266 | 1.05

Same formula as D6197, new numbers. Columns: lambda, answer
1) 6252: 15.7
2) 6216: 15.7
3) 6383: 15.8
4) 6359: 21.2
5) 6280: 12.6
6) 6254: 20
